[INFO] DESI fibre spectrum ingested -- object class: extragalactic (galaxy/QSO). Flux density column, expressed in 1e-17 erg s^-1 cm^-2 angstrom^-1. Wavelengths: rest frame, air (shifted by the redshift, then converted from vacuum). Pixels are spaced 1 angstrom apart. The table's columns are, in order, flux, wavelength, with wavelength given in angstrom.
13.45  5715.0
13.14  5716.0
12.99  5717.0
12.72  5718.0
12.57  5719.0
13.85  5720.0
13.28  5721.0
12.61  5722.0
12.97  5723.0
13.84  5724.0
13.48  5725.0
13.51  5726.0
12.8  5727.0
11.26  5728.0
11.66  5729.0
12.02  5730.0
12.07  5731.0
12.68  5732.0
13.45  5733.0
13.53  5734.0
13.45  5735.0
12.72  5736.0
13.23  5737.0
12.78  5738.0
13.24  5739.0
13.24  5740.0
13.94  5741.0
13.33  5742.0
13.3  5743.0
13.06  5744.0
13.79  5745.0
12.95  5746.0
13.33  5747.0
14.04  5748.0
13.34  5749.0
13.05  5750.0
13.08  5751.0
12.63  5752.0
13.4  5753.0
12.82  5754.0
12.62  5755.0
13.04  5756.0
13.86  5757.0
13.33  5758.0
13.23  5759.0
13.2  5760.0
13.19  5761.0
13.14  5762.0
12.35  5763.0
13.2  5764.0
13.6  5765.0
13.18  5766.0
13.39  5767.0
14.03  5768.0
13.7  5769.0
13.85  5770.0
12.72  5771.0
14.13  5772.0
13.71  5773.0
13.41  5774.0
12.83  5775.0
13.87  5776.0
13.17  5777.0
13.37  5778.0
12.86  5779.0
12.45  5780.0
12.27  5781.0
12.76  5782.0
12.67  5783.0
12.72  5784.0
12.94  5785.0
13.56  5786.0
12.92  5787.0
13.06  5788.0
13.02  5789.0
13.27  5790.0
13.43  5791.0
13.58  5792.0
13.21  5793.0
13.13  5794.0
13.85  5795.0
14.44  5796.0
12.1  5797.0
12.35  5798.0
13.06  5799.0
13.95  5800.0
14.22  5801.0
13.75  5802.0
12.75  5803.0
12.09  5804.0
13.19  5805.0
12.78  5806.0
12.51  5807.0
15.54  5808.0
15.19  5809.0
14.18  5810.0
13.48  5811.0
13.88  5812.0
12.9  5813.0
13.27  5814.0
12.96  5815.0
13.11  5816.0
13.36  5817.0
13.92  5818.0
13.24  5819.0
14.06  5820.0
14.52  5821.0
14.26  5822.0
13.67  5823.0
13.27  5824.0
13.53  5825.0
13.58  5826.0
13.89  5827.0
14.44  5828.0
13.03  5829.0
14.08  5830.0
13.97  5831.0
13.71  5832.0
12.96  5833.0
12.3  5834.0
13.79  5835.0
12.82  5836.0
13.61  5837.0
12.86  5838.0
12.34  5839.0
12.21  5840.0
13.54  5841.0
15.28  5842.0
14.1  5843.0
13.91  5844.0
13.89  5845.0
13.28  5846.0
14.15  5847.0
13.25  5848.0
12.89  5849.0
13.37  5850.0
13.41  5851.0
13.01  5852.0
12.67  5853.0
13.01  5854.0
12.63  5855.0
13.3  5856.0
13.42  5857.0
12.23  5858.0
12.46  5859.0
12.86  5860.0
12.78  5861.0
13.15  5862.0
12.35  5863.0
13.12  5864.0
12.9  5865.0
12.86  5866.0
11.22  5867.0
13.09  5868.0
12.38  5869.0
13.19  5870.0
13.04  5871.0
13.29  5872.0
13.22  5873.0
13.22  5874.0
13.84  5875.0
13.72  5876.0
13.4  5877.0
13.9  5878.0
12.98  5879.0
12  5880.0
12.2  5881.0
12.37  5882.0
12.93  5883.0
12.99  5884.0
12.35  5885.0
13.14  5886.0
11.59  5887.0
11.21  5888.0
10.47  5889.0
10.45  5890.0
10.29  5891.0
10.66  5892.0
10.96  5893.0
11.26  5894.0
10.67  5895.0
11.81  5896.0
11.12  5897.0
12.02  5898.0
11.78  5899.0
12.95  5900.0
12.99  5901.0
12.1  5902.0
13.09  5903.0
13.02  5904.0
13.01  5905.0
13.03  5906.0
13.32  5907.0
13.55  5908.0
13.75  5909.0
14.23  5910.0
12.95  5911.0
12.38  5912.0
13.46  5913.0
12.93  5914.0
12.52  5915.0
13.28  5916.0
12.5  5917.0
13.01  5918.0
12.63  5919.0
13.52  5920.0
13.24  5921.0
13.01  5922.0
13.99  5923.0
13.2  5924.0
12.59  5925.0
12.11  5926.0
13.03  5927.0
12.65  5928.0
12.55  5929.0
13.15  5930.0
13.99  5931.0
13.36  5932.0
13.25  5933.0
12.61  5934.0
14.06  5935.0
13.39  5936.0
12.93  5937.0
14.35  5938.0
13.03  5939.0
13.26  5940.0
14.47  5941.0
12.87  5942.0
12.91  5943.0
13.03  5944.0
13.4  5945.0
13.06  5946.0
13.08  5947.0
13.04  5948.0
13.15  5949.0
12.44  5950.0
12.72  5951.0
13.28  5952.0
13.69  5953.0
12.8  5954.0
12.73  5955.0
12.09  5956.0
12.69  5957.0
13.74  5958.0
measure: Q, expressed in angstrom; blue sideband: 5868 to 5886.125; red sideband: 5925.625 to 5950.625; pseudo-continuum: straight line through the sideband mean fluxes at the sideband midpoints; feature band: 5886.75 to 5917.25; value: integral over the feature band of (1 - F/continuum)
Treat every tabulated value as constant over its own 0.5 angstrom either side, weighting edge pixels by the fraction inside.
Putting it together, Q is 1.9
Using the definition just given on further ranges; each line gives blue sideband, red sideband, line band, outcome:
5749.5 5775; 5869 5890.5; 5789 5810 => -0.6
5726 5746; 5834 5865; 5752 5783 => -0.5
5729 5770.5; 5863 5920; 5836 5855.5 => -0.9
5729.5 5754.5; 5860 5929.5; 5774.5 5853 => -3.0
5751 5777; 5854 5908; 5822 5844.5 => -1.2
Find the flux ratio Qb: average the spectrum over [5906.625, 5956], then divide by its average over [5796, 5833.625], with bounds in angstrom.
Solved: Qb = 1.0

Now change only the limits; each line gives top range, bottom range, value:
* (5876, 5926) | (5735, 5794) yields 0.95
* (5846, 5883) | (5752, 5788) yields 0.98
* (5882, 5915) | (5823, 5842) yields 0.92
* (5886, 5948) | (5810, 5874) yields 0.96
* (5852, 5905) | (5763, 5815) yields 0.94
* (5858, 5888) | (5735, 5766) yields 0.97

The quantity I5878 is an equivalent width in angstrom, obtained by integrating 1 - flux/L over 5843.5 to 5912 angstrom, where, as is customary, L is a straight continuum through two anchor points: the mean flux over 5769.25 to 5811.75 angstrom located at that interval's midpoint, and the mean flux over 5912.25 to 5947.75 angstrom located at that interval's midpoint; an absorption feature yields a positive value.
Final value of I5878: 2.8 angstrom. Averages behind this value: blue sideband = 13.3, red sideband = 13.1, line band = 12.7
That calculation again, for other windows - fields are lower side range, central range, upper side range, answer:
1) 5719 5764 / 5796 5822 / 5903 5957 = -0.8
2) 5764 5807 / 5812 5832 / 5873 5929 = -1.0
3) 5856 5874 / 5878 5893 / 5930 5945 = 1.3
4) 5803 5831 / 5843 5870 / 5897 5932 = 0.7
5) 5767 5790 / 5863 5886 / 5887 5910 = -1.2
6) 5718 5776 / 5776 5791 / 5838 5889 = 0.1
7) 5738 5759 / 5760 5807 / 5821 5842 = 0.5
